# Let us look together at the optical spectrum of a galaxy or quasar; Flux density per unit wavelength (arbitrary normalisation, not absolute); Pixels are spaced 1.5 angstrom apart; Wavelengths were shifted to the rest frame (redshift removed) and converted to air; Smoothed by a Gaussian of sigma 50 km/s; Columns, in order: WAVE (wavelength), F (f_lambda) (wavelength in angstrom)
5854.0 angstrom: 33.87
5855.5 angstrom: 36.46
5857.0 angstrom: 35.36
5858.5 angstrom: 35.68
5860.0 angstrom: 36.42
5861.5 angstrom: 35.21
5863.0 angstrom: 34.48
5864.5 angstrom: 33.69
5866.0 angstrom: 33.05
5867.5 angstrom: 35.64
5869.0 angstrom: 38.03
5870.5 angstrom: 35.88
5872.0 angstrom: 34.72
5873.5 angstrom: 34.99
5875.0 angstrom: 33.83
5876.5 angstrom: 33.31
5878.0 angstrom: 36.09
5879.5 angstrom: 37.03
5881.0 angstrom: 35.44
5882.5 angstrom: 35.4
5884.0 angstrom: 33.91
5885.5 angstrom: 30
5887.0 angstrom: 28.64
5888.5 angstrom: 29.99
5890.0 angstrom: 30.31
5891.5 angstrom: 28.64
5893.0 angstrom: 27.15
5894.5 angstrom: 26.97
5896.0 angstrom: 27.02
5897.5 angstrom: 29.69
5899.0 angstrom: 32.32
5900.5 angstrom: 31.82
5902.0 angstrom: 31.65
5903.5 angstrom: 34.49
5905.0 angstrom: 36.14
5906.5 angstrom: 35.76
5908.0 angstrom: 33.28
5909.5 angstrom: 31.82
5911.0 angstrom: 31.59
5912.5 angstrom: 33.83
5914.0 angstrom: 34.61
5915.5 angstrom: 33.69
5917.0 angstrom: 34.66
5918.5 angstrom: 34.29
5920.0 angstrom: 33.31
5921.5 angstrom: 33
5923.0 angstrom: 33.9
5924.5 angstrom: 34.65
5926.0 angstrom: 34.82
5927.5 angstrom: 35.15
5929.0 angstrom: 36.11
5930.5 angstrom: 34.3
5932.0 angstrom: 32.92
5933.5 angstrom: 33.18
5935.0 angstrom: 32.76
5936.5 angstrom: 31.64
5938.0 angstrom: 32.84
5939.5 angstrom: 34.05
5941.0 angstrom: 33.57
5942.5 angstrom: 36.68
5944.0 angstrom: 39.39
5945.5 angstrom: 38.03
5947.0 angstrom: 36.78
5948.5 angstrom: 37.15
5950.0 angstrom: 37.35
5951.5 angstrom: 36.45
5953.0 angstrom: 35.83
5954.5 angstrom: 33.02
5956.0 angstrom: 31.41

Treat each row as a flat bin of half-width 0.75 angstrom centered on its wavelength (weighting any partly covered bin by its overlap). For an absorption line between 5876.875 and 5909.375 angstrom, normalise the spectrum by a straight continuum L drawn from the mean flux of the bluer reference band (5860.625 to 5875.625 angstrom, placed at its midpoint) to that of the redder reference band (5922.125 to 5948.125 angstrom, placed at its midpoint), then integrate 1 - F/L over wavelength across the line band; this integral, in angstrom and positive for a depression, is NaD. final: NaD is 2.7 angstrom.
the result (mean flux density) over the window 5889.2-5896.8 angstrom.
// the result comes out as 28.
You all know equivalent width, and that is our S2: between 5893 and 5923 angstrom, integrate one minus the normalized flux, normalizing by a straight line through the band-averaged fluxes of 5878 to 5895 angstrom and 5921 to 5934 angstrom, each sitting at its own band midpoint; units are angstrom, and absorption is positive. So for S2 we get 0.4 angstrom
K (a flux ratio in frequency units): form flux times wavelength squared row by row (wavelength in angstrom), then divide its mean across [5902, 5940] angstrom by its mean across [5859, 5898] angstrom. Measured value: 1.04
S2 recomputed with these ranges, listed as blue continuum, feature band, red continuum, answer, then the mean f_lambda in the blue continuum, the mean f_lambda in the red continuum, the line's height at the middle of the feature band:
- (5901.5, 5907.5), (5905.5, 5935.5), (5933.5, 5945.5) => 0.6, 34.6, 34.6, 34.6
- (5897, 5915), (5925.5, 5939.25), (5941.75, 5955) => 0.6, 33.1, 36.8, 35.4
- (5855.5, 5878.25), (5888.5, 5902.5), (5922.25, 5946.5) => 2.2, 35.1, 34.6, 34.9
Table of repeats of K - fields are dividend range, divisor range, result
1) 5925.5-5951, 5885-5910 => 1.15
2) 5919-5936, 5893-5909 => 1.08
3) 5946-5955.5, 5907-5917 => 1.10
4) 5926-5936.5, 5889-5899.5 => 1.19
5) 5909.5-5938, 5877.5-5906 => 1.07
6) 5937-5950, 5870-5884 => 1.05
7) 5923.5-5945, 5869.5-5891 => 1.05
